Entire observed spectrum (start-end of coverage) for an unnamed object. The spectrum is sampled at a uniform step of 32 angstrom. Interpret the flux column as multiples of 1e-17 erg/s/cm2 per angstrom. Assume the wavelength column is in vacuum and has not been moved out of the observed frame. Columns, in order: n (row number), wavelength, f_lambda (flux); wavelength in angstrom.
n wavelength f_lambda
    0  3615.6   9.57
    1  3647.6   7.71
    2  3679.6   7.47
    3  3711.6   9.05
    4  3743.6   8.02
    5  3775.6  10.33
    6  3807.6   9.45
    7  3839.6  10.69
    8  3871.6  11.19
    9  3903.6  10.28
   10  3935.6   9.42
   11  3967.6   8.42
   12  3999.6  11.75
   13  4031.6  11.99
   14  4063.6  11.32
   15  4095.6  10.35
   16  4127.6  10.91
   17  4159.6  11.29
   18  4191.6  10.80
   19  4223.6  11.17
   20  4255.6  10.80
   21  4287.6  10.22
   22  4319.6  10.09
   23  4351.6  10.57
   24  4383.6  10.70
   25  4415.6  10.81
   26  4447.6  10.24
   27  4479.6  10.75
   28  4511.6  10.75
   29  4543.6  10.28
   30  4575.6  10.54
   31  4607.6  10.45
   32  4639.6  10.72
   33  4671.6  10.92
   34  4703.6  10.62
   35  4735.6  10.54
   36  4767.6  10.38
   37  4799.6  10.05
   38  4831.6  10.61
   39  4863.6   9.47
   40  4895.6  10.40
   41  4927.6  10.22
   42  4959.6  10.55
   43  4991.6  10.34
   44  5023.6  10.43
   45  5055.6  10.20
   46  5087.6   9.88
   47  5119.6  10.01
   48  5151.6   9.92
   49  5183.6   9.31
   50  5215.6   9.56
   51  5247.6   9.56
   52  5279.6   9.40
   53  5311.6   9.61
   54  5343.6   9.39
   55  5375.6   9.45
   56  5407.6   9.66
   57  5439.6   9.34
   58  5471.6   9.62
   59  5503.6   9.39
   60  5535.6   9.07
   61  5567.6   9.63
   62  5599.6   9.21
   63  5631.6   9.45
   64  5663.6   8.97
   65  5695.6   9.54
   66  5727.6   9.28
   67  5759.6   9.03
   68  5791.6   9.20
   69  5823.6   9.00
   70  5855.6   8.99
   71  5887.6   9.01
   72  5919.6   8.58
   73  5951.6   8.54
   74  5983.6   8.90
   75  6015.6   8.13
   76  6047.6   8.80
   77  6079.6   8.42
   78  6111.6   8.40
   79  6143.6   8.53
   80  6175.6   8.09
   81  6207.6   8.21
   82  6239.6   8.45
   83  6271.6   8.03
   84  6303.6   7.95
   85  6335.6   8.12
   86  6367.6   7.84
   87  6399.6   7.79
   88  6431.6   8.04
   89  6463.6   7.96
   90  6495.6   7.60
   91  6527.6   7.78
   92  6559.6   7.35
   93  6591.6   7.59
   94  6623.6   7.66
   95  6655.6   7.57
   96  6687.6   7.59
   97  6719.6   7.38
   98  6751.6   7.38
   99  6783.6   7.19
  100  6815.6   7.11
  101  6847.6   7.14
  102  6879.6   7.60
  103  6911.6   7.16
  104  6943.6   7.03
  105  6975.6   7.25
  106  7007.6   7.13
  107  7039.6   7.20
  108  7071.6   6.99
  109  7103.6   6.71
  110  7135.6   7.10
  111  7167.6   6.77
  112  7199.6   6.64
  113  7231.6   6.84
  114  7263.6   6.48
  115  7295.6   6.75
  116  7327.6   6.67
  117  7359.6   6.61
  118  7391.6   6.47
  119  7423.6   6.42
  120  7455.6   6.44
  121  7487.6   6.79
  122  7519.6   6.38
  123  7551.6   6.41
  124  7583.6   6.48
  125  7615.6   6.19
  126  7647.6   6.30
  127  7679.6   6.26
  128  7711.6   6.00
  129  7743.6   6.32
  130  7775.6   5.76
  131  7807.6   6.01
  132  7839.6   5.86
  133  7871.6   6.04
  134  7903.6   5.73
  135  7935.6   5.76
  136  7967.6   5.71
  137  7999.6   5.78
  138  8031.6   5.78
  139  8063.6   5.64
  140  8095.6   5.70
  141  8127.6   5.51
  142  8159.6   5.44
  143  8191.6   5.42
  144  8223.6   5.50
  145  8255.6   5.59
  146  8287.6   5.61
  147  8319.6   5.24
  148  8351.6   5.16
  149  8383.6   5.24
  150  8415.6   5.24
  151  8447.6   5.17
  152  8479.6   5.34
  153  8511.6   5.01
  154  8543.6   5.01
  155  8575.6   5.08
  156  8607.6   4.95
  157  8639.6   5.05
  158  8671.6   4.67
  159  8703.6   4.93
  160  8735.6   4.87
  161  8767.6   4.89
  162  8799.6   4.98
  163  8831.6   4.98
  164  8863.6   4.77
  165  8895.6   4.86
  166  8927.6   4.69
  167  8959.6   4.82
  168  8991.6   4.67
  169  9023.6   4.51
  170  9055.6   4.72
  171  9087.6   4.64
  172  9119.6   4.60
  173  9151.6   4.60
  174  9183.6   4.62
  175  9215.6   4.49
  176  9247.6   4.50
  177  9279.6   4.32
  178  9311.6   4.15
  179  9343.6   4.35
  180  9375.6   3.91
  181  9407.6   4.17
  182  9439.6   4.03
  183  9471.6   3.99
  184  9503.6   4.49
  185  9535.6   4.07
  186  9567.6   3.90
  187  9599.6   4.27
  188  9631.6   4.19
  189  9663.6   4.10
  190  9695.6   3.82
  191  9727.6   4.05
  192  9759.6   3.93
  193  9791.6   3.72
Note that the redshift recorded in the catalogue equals 0.000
